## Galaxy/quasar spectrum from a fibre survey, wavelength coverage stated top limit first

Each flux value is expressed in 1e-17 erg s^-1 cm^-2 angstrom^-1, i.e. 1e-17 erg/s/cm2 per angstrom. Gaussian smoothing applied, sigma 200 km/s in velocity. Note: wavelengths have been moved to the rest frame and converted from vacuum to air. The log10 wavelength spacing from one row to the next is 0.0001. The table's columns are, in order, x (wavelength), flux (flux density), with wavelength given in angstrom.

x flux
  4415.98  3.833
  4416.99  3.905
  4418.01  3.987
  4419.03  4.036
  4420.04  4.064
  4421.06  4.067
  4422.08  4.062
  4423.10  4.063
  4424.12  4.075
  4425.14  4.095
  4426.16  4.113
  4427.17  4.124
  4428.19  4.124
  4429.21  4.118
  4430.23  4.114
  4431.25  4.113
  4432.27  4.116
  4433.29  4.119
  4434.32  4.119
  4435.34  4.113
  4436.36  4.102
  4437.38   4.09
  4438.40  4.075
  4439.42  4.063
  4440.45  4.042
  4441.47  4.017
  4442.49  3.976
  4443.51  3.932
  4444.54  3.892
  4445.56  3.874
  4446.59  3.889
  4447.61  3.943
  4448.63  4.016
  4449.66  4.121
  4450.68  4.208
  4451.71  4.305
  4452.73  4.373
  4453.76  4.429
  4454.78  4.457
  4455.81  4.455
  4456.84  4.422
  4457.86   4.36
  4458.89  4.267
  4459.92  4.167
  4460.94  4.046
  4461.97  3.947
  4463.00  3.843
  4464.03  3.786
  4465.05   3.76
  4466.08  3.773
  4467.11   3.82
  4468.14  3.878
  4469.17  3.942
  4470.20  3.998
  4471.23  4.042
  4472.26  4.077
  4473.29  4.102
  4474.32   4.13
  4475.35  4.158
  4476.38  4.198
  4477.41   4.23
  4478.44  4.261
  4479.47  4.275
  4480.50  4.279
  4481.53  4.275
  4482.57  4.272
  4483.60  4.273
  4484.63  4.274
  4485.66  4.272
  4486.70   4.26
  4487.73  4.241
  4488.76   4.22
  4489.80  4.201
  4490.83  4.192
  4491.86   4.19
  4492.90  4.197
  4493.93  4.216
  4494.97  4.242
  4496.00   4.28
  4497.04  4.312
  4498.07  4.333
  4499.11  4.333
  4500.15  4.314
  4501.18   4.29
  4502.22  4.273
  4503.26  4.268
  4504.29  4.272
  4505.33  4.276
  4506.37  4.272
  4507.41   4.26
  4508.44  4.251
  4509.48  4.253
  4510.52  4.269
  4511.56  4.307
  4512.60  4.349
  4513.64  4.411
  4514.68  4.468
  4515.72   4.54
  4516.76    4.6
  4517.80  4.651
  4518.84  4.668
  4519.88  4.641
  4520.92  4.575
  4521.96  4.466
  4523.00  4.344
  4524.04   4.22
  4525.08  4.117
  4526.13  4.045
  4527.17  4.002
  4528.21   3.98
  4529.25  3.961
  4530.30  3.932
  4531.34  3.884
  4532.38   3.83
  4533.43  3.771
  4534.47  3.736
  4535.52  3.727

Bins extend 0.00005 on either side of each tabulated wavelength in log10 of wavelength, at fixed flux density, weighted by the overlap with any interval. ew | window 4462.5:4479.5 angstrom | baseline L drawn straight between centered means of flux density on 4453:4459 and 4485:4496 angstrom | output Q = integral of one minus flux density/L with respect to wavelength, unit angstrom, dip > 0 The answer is 1.2 angstrom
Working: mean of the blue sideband 4.4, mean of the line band 4.01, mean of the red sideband 4.23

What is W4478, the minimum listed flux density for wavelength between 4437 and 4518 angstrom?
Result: 3.76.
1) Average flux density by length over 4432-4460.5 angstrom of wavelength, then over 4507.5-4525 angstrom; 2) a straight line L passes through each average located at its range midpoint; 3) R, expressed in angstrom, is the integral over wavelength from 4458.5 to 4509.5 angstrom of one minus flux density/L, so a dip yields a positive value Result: 1.6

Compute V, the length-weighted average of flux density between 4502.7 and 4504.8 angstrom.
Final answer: 4.28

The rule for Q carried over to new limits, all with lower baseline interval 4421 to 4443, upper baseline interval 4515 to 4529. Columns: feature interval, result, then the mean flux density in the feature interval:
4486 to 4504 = 0.1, 4.26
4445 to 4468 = 0.4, 4.1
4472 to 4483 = 0.1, 4.21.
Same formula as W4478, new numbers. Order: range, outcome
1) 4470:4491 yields 3.998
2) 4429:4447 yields 3.874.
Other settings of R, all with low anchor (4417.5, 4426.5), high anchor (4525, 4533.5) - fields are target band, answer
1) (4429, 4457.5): -0.6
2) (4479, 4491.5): -0.8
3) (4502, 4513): -0.9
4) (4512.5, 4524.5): -1.7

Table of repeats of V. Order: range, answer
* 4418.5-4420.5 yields 4.06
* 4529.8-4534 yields 3.86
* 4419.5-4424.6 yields 4.07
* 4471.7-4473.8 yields 4.09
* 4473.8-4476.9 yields 4.16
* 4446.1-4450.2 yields 4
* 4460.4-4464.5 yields 3.91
